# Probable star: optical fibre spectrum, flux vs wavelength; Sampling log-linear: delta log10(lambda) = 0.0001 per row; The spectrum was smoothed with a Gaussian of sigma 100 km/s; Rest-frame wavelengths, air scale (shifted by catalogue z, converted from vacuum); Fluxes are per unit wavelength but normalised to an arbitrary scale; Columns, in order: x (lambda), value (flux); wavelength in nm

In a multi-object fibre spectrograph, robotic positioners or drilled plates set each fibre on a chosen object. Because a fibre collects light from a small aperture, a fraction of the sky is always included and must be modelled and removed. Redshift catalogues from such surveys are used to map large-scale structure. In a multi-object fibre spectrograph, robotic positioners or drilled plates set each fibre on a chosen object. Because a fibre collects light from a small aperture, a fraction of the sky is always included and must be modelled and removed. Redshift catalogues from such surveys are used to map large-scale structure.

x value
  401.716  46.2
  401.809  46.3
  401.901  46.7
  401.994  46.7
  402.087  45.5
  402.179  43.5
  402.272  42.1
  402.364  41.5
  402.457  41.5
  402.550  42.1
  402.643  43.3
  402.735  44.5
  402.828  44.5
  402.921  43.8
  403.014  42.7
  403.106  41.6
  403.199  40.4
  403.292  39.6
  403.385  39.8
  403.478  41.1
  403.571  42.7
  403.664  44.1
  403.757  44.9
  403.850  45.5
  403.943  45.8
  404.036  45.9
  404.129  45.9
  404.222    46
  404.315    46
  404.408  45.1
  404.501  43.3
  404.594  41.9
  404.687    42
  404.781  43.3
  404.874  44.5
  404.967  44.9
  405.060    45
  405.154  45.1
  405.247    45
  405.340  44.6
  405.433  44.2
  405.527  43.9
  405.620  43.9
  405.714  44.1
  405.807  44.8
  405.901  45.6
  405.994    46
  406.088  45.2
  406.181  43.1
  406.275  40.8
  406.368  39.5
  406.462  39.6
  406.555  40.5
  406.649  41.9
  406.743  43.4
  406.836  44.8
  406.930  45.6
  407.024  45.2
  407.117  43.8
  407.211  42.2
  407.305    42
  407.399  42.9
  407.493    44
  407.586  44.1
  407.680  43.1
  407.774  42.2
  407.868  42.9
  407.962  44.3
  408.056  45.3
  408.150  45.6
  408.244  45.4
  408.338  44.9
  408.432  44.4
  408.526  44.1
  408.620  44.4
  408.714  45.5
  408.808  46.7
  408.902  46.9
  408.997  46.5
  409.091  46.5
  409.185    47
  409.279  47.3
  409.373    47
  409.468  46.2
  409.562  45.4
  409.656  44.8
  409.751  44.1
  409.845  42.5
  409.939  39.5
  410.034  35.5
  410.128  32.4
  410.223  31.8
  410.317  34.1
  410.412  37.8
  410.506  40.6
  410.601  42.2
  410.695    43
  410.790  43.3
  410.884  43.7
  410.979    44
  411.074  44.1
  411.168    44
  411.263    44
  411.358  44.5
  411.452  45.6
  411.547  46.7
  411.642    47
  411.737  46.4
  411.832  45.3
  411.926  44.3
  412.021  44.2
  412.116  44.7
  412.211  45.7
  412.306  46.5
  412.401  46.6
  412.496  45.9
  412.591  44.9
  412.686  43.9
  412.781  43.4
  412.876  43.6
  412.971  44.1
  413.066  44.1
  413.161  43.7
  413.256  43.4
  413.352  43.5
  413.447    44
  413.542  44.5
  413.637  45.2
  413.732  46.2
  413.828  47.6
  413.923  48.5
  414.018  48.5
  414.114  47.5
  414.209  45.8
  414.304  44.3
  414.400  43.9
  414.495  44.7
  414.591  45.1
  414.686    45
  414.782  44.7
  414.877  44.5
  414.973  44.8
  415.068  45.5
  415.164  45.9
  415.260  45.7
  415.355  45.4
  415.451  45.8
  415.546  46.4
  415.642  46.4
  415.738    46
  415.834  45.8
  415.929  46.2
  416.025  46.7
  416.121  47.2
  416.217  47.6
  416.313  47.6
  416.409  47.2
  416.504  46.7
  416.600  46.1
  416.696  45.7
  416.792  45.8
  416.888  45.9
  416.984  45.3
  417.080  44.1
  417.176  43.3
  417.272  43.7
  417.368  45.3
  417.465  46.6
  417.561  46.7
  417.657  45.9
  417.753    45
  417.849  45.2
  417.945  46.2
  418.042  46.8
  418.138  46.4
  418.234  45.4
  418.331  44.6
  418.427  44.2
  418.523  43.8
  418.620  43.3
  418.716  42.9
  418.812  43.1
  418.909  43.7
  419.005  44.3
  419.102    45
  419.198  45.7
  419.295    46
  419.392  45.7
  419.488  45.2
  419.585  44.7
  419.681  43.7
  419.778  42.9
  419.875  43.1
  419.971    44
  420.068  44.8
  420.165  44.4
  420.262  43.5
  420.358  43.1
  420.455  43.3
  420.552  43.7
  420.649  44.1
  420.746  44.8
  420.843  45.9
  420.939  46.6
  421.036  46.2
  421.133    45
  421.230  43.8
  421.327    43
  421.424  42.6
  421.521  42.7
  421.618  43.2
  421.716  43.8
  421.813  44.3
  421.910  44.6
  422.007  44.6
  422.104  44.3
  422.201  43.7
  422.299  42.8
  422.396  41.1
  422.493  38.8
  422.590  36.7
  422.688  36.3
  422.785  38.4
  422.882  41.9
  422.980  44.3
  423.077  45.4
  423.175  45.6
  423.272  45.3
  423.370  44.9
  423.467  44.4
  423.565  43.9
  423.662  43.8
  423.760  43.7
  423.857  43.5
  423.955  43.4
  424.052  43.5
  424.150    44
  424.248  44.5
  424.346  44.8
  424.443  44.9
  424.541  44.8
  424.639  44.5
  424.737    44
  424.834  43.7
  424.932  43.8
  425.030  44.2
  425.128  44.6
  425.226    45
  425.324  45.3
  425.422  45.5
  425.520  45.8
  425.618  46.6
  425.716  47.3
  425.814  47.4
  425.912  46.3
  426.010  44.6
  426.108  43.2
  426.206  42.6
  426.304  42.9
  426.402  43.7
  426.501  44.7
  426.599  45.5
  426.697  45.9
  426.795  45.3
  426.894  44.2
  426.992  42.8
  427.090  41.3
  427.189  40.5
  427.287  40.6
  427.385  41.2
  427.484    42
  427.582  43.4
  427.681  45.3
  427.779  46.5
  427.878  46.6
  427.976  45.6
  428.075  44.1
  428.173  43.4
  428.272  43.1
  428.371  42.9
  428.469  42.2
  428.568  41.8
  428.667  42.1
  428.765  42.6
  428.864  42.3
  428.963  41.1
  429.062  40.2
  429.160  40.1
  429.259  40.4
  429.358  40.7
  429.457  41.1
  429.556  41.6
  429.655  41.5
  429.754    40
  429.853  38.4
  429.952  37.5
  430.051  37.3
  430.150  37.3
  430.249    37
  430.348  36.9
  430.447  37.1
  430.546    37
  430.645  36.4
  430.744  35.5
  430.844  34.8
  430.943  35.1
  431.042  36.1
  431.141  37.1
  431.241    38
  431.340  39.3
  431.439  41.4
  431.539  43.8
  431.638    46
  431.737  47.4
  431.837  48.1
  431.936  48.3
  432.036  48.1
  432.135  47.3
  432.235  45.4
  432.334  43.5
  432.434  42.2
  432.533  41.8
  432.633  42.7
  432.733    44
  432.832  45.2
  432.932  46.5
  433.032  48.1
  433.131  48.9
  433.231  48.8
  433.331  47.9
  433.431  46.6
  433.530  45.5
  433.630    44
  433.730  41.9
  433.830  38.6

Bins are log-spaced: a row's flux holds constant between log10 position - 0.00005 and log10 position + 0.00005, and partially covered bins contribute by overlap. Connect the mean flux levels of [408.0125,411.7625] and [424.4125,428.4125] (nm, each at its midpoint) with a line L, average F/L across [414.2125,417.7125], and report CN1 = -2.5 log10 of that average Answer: -0.05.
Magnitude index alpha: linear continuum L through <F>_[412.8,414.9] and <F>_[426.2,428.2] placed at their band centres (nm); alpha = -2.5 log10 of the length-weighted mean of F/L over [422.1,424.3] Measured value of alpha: 0.04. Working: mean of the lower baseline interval 45.1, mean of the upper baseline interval 43.8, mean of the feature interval 42.8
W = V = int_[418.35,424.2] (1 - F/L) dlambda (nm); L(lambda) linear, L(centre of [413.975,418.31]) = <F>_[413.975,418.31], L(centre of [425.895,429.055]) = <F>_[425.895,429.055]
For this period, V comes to 0.13 nm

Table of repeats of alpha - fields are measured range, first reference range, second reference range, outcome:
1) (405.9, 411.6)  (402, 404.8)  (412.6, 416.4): 0.028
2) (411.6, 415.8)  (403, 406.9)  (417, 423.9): -0.036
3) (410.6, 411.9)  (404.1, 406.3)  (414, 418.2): 0.012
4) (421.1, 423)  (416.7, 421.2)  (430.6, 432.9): 0.048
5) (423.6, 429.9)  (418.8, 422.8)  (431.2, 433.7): 0.022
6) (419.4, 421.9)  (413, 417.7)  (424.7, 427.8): 0.020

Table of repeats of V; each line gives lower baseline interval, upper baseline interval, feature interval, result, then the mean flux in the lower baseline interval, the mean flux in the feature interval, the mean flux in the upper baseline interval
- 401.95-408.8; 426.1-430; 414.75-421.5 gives -0.32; 43.7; 45.1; 42.5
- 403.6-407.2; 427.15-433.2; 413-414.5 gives -0.07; 44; 45.3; 41.9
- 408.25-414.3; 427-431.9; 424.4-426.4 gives -0.15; 44.1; 44.8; 40.9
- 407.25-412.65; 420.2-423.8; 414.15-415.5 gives -0.05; 43.8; 45.1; 43.4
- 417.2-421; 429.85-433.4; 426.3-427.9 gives -0.03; 44.7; 43.6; 41.9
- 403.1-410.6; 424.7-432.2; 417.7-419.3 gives -0.07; 43.4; 44.8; 42.4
